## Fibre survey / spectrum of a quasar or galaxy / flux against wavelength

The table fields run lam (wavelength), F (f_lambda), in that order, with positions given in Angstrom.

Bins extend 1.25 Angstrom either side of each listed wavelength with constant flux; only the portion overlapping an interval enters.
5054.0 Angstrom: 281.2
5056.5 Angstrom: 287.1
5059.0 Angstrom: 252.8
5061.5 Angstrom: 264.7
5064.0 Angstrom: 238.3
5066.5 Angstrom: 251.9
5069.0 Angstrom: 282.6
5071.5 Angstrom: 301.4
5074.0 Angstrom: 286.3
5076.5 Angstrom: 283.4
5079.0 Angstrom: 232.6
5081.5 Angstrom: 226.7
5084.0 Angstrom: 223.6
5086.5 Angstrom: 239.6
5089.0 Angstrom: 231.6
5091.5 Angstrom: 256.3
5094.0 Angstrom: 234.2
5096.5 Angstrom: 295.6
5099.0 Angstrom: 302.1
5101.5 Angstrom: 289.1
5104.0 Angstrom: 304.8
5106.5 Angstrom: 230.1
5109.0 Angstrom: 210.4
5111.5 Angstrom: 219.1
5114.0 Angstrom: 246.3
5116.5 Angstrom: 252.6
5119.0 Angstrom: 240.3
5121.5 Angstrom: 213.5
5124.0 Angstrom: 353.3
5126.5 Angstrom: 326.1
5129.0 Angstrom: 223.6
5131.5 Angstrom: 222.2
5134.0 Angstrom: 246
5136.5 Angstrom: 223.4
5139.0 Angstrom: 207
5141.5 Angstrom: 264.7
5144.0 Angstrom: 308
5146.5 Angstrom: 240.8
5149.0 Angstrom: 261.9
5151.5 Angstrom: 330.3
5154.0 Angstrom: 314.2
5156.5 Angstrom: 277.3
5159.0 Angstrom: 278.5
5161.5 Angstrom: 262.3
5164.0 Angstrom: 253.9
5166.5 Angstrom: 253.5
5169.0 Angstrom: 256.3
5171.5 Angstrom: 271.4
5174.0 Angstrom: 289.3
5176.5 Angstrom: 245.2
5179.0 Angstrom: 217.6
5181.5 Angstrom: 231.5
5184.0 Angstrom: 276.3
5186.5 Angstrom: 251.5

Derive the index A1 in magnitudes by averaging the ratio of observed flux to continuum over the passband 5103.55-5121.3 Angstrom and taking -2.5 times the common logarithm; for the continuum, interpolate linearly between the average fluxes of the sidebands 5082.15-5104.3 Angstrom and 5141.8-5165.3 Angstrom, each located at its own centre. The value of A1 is 0.12 mag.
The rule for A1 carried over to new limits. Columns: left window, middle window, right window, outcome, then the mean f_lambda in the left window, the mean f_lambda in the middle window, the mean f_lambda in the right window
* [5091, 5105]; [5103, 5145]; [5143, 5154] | 0.13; 281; 252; 288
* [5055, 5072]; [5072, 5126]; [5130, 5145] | -0.01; 267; 257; 244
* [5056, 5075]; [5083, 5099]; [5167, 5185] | 0.06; 270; 251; 255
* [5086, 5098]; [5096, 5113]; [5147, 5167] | -0.02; 253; 263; 279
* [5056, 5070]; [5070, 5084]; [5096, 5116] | -0.01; 261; 263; 261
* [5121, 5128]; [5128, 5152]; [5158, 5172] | 0.15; 304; 251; 262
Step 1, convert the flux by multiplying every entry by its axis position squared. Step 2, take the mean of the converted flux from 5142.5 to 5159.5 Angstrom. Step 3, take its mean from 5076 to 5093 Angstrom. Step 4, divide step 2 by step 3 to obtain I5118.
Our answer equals 1.23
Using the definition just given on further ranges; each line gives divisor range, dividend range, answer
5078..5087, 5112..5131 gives 1.16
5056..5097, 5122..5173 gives 1.07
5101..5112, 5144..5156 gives 1.17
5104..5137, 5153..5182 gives 1.07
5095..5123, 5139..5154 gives 1.10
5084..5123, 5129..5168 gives 1.06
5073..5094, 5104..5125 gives 1.02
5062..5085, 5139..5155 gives 1.11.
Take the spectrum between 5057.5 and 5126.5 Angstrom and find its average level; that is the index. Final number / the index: 259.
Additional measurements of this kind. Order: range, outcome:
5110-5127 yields 261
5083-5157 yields 260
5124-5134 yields 268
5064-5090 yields 255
